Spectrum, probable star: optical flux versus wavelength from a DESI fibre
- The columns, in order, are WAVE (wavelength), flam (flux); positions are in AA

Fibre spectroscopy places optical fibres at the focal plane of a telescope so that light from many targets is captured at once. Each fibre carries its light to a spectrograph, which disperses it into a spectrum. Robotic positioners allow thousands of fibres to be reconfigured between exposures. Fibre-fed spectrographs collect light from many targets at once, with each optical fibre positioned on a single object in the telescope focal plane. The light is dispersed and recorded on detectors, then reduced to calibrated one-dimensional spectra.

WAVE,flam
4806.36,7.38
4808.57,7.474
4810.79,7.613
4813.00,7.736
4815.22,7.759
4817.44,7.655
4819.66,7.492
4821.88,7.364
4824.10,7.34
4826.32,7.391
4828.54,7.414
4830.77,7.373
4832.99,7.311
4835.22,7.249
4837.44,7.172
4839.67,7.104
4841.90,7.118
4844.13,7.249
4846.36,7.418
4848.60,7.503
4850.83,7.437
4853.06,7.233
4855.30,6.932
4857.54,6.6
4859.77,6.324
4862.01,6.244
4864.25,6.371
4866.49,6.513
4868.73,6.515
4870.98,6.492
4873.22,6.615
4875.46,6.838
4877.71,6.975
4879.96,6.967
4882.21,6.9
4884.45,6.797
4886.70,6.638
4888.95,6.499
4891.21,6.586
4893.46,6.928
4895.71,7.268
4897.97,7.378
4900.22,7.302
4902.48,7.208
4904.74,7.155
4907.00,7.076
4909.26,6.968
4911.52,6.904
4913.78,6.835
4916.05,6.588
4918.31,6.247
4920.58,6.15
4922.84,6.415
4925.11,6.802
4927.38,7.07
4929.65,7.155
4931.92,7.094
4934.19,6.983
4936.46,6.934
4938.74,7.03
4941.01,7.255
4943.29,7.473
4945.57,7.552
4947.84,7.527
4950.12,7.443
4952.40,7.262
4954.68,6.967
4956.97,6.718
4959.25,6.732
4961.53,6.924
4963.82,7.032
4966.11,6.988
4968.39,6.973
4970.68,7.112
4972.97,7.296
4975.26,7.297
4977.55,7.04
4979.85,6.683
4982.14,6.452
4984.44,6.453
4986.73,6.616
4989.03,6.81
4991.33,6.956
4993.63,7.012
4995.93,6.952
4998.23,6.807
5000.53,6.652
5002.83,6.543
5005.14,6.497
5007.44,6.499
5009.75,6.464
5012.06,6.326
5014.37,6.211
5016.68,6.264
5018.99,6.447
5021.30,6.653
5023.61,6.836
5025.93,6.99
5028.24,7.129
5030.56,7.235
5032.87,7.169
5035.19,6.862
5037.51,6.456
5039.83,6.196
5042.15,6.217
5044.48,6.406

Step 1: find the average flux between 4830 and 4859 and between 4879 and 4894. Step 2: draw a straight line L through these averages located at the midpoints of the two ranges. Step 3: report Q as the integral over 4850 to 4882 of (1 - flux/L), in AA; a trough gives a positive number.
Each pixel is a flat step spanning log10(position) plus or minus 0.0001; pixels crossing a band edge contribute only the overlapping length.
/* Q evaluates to 1.2 AA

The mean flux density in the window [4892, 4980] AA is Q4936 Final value 7.02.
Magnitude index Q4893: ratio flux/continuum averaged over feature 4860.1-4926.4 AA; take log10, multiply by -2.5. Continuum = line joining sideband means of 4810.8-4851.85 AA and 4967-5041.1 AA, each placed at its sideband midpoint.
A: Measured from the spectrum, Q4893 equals 0.06 mag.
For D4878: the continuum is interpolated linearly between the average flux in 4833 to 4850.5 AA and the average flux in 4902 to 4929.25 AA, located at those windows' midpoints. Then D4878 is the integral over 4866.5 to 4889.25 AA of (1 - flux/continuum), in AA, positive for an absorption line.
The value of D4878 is 1.0 AA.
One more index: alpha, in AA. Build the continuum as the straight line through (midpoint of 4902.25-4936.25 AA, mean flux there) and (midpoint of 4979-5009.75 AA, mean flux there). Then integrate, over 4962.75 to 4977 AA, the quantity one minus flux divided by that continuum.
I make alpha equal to -0.81 AA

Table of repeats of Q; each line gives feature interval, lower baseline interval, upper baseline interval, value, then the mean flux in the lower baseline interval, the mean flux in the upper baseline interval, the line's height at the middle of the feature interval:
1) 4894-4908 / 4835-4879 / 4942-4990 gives -0.57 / 6.89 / 7.02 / 6.94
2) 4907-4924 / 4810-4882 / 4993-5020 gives 0.60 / 7.1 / 6.55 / 6.86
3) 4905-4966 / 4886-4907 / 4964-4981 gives 0.53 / 7.01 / 7.05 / 7.03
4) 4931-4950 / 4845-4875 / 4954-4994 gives -1.07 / 6.79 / 6.89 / 6.86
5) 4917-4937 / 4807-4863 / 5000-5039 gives 0.59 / 7.26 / 6.66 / 6.96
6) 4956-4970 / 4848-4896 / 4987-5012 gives -0.39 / 6.77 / 6.7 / 6.72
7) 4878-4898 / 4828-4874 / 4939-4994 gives 0.33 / 6.96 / 7.02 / 6.98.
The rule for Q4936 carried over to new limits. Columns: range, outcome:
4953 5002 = 6.88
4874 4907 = 6.96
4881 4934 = 6.87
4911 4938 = 6.77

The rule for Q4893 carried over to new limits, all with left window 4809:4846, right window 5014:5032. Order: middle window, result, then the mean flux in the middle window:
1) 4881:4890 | 0.08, 6.72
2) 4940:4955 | -0.06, 7.38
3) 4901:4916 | 0.02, 7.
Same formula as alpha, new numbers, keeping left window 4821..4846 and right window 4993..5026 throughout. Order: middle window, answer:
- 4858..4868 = 1.10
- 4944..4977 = -1.69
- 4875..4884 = 0.24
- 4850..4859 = 0.24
